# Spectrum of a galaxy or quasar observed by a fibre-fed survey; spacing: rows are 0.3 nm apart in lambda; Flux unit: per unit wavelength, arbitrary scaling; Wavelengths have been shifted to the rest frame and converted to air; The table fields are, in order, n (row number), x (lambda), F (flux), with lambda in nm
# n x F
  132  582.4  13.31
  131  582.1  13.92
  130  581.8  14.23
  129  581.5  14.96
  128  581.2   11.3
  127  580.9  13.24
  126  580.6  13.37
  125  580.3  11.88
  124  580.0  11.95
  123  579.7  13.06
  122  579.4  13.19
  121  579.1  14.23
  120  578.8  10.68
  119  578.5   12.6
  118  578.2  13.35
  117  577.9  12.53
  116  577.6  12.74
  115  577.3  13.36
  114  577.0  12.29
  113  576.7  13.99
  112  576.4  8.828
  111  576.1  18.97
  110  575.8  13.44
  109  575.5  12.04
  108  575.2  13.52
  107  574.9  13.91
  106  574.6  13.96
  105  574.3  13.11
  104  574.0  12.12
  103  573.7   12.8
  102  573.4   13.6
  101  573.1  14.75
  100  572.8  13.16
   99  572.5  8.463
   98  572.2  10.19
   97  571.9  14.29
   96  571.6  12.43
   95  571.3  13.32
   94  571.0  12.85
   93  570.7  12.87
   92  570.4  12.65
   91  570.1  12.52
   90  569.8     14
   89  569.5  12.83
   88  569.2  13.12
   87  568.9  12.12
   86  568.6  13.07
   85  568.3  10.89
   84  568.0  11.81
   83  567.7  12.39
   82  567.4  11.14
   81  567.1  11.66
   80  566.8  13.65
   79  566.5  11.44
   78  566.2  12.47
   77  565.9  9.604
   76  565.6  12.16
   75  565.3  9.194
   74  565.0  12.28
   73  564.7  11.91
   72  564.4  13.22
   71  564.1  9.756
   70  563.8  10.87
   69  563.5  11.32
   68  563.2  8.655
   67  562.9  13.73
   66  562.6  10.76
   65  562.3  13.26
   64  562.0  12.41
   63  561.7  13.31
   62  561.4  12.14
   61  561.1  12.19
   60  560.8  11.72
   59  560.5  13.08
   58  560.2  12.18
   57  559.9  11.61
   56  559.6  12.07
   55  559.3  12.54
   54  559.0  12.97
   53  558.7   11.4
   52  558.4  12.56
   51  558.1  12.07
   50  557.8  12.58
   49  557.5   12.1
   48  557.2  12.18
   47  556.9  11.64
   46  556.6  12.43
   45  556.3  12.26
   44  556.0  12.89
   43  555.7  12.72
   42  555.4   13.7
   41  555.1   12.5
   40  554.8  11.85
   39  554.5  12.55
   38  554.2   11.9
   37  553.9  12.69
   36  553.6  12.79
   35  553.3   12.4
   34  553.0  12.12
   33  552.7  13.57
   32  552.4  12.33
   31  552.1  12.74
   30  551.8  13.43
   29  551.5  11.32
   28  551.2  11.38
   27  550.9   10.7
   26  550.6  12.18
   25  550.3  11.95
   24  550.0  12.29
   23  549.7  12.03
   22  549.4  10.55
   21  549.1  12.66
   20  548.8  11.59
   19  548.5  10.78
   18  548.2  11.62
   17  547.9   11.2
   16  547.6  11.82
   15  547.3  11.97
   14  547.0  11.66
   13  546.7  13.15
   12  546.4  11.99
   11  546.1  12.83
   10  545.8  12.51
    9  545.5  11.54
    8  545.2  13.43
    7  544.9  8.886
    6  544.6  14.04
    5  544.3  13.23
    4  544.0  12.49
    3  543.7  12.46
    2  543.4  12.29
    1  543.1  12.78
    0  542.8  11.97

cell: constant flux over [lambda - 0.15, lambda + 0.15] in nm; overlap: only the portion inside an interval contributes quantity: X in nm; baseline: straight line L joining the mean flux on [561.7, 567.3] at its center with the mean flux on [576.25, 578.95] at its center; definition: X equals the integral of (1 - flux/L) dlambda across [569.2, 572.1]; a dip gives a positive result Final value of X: -0.27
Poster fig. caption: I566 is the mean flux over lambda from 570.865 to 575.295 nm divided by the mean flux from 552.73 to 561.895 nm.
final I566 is 1.04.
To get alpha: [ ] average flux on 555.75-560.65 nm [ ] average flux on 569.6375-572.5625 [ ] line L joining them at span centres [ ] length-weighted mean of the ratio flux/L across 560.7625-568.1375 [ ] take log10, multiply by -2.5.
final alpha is 0.059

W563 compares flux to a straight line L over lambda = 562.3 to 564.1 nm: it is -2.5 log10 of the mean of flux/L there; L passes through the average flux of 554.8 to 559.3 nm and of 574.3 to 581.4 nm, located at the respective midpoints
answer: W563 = 0.13 mag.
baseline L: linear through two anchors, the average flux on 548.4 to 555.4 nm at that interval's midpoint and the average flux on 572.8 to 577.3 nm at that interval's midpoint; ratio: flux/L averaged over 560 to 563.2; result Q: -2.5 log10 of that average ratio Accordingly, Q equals 0.03 mag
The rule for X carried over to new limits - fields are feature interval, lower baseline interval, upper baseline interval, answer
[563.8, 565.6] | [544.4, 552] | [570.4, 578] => 0.179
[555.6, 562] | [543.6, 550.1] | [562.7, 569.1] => -0.305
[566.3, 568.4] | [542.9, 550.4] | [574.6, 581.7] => 0.135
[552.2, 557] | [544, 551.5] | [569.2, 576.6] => -0.132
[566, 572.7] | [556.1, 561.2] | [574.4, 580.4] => 0.220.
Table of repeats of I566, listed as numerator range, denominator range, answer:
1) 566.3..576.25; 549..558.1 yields 1.04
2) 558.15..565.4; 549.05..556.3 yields 0.97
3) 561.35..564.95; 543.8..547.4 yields 0.96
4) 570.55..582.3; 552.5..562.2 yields 1.04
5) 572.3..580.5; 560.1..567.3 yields 1.09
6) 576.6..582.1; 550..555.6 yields 1.05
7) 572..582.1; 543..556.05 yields 1.06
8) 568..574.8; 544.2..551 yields 1.06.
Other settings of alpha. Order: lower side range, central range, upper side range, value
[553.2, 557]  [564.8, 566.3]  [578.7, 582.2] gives 0.15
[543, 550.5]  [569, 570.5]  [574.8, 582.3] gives -0.02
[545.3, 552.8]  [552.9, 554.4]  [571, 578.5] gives -0.02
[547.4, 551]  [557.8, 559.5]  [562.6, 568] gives -0.07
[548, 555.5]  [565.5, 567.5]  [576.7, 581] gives 0.07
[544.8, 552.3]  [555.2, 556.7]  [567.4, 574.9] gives -0.06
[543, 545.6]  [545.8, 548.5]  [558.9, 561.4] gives 0.03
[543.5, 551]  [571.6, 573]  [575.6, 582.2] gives 0.10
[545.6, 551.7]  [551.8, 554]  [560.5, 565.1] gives -0.08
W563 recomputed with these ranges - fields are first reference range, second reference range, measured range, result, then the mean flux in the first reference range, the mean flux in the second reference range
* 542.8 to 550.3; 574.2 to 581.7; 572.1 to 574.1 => 0.061 mag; 12.1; 13.1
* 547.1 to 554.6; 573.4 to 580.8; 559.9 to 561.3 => 0.015 mag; 12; 13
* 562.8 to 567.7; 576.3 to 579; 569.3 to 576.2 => -0.093 mag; 11.4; 12.4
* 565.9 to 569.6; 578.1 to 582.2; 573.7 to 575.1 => -0.055 mag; 12.1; 13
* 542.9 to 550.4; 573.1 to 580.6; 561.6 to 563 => -0.005 mag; 12.1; 13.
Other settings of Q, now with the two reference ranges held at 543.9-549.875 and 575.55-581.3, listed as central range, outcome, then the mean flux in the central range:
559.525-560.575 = 0.02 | 12.2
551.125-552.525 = -0.01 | 12.3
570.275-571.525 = -0.02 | 12.9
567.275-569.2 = 0.05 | 12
